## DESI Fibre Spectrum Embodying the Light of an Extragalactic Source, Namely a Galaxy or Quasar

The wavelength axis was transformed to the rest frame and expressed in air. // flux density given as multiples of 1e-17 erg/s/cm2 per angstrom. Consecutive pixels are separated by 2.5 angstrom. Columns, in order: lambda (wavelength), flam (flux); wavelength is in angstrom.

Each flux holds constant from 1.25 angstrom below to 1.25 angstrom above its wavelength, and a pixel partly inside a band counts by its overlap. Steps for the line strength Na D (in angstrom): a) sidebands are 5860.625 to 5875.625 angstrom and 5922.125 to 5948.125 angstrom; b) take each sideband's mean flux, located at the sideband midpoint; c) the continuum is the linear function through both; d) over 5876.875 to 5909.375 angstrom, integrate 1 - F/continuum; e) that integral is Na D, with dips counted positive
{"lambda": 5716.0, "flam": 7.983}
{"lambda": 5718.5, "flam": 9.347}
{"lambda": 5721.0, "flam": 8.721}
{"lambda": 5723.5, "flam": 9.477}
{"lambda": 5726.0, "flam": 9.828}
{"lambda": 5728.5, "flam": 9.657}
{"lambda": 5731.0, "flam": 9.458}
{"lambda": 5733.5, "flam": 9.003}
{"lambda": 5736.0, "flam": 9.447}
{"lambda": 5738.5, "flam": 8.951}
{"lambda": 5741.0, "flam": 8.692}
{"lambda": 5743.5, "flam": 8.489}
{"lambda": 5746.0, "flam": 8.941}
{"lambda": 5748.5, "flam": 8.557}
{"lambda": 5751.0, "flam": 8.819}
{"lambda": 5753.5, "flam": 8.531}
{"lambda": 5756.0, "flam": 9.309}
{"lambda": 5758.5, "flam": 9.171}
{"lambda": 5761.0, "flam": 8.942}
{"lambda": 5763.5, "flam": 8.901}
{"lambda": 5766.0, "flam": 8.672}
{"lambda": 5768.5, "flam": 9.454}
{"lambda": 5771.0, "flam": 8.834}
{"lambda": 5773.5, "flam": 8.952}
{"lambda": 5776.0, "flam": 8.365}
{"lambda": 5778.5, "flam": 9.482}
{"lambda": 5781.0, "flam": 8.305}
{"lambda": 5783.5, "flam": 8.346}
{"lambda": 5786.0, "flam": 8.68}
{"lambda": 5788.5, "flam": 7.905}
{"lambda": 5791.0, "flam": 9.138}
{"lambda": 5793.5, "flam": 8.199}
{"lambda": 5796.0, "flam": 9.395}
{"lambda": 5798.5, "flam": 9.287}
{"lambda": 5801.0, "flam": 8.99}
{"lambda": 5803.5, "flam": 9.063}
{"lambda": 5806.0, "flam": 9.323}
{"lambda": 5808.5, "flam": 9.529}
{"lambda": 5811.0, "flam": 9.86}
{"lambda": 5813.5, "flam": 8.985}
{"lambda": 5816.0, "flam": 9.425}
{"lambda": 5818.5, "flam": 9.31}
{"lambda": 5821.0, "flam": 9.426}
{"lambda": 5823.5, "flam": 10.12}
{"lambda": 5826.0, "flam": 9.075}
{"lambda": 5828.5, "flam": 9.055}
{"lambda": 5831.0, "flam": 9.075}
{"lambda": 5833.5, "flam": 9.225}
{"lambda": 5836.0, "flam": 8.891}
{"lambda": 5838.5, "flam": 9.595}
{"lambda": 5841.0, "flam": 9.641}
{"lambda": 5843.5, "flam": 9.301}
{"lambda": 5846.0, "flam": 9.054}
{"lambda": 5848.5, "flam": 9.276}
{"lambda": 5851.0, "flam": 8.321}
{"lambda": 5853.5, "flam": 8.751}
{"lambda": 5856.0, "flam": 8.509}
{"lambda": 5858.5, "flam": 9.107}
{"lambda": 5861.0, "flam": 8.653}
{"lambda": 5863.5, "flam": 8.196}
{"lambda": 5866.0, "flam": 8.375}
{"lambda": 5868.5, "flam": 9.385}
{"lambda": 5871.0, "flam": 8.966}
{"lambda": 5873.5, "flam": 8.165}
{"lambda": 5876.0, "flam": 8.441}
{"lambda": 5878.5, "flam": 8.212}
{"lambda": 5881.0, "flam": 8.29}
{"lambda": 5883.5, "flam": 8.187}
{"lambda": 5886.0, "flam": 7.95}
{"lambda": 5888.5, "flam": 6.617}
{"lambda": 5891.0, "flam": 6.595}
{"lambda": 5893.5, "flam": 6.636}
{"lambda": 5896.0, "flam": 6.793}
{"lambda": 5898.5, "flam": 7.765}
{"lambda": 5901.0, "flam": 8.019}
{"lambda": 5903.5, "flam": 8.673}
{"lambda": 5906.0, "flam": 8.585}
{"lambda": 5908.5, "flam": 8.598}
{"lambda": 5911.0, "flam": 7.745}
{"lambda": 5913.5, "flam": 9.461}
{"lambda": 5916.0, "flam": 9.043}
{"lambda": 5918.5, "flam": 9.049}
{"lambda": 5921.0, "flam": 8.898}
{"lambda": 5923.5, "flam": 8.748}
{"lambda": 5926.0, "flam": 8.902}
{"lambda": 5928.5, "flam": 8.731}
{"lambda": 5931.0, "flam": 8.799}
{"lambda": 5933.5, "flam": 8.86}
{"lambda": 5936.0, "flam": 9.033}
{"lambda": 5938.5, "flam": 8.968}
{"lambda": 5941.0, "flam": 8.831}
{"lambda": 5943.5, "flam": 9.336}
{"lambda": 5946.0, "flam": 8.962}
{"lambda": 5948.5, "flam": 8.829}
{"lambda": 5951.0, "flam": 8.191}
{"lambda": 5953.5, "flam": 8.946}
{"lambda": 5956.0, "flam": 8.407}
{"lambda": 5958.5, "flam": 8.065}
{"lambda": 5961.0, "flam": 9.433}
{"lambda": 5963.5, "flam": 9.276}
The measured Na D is 3.6 angstrom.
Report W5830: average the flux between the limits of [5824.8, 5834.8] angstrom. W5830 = 9.11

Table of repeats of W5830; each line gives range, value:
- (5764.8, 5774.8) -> 8.98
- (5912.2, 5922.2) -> 9.11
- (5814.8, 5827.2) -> 9.47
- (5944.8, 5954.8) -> 8.73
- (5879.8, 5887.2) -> 8.14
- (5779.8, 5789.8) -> 8.31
